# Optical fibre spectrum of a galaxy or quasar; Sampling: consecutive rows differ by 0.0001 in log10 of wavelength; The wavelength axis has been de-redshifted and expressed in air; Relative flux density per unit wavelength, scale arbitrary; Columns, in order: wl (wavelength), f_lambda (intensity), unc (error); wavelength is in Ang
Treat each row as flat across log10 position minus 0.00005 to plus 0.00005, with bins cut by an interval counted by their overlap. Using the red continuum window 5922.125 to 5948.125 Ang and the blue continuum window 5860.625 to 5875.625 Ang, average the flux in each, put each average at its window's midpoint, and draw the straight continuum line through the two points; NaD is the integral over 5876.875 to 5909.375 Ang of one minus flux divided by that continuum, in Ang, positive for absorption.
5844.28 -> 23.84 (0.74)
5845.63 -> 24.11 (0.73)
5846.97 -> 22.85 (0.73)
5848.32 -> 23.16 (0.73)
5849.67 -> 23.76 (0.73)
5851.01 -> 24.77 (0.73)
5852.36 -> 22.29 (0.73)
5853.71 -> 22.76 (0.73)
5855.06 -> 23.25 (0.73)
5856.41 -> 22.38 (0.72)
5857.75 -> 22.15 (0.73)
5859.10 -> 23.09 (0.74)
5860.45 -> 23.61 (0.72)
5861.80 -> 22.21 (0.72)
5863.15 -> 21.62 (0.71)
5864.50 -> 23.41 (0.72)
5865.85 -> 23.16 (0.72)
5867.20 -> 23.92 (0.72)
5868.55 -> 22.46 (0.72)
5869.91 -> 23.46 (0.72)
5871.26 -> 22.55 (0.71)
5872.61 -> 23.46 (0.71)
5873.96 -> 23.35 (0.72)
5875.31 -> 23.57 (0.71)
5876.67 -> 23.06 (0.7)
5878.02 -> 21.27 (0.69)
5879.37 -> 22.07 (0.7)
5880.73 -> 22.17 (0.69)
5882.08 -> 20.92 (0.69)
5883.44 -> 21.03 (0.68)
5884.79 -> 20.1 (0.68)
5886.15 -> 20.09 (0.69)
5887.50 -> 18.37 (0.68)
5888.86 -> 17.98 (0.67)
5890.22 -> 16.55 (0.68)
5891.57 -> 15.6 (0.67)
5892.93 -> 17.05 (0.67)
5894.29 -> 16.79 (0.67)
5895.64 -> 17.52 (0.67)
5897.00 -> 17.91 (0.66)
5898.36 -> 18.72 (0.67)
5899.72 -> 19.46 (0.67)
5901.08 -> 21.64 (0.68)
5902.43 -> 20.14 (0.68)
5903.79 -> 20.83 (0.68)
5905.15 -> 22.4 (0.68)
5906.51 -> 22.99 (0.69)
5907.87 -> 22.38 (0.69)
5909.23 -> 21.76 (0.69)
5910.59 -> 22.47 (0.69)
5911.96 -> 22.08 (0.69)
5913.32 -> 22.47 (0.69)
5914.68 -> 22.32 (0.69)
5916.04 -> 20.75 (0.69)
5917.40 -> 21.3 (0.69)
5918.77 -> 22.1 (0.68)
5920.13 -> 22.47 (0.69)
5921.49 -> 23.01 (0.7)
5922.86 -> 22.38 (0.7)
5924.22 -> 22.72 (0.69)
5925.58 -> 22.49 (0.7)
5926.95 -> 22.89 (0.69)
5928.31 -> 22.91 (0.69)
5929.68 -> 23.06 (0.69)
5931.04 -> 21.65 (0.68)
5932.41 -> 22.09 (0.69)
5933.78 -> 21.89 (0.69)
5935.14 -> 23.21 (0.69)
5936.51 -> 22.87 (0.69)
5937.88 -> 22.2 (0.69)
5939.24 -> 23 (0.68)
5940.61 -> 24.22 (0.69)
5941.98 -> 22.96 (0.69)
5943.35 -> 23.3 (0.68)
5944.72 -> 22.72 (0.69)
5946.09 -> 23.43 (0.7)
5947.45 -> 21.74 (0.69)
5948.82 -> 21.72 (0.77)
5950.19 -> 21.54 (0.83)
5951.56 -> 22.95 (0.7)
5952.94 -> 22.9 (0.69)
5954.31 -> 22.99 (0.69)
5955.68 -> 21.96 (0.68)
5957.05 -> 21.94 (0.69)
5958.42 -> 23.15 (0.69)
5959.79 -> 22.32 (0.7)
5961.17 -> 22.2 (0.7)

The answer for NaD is 4.4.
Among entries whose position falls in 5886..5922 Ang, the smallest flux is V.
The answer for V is 15.6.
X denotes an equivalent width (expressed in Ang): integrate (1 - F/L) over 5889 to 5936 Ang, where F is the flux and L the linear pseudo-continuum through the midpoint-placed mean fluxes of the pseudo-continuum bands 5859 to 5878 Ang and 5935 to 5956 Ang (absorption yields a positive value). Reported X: 3.7 Ang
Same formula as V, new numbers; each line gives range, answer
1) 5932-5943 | 21.89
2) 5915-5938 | 20.75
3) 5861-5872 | 21.62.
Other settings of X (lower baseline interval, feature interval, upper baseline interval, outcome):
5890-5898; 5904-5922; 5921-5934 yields -1.8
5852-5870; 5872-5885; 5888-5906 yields -0.8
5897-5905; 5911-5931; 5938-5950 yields -0.9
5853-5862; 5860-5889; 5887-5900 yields -2.5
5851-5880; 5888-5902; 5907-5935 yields 2.8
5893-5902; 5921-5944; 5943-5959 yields -1.7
